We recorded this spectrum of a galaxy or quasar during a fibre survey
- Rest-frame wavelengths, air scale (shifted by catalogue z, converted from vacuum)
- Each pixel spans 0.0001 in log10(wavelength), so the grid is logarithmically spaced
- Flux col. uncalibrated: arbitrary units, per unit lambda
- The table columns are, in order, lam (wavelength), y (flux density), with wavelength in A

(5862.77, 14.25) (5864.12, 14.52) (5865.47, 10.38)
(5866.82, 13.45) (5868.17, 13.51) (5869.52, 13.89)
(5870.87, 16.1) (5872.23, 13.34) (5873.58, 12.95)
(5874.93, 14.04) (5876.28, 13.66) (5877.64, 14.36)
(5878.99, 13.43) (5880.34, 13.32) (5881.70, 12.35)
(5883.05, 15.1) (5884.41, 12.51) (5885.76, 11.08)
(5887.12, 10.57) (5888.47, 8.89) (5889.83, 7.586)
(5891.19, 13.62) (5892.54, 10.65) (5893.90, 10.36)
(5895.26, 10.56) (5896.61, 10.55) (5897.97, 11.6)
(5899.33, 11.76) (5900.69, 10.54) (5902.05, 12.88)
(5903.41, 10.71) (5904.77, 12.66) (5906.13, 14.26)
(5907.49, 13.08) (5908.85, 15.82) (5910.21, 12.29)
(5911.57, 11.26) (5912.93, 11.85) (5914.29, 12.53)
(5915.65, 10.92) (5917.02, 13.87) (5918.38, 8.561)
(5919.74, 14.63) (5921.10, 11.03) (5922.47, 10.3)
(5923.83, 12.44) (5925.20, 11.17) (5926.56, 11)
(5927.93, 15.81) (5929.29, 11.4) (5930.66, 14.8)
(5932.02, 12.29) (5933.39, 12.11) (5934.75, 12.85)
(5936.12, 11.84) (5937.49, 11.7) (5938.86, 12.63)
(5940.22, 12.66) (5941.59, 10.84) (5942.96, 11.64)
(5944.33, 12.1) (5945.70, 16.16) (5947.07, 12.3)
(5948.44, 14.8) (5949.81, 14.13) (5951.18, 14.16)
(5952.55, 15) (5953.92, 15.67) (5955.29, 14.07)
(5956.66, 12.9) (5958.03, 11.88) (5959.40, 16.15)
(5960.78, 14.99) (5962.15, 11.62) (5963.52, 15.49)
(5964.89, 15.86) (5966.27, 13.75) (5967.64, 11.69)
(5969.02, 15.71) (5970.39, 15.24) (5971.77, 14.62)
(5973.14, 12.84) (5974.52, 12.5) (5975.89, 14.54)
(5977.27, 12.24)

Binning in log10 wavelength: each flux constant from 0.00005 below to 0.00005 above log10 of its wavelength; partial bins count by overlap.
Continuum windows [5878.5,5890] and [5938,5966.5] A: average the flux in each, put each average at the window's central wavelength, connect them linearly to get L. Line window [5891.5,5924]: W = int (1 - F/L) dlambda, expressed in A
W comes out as 1.5 A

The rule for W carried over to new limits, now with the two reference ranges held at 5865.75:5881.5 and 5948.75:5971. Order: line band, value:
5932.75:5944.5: 1.74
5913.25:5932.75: 2.55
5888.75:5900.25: 2.55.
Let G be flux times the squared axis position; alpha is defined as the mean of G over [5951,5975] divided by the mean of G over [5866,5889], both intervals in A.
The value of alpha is 1.11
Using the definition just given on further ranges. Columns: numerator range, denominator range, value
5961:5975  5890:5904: 1.28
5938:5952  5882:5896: 1.20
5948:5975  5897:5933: 1.17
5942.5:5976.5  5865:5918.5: 1.16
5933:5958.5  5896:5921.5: 1.09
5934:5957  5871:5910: 1.10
